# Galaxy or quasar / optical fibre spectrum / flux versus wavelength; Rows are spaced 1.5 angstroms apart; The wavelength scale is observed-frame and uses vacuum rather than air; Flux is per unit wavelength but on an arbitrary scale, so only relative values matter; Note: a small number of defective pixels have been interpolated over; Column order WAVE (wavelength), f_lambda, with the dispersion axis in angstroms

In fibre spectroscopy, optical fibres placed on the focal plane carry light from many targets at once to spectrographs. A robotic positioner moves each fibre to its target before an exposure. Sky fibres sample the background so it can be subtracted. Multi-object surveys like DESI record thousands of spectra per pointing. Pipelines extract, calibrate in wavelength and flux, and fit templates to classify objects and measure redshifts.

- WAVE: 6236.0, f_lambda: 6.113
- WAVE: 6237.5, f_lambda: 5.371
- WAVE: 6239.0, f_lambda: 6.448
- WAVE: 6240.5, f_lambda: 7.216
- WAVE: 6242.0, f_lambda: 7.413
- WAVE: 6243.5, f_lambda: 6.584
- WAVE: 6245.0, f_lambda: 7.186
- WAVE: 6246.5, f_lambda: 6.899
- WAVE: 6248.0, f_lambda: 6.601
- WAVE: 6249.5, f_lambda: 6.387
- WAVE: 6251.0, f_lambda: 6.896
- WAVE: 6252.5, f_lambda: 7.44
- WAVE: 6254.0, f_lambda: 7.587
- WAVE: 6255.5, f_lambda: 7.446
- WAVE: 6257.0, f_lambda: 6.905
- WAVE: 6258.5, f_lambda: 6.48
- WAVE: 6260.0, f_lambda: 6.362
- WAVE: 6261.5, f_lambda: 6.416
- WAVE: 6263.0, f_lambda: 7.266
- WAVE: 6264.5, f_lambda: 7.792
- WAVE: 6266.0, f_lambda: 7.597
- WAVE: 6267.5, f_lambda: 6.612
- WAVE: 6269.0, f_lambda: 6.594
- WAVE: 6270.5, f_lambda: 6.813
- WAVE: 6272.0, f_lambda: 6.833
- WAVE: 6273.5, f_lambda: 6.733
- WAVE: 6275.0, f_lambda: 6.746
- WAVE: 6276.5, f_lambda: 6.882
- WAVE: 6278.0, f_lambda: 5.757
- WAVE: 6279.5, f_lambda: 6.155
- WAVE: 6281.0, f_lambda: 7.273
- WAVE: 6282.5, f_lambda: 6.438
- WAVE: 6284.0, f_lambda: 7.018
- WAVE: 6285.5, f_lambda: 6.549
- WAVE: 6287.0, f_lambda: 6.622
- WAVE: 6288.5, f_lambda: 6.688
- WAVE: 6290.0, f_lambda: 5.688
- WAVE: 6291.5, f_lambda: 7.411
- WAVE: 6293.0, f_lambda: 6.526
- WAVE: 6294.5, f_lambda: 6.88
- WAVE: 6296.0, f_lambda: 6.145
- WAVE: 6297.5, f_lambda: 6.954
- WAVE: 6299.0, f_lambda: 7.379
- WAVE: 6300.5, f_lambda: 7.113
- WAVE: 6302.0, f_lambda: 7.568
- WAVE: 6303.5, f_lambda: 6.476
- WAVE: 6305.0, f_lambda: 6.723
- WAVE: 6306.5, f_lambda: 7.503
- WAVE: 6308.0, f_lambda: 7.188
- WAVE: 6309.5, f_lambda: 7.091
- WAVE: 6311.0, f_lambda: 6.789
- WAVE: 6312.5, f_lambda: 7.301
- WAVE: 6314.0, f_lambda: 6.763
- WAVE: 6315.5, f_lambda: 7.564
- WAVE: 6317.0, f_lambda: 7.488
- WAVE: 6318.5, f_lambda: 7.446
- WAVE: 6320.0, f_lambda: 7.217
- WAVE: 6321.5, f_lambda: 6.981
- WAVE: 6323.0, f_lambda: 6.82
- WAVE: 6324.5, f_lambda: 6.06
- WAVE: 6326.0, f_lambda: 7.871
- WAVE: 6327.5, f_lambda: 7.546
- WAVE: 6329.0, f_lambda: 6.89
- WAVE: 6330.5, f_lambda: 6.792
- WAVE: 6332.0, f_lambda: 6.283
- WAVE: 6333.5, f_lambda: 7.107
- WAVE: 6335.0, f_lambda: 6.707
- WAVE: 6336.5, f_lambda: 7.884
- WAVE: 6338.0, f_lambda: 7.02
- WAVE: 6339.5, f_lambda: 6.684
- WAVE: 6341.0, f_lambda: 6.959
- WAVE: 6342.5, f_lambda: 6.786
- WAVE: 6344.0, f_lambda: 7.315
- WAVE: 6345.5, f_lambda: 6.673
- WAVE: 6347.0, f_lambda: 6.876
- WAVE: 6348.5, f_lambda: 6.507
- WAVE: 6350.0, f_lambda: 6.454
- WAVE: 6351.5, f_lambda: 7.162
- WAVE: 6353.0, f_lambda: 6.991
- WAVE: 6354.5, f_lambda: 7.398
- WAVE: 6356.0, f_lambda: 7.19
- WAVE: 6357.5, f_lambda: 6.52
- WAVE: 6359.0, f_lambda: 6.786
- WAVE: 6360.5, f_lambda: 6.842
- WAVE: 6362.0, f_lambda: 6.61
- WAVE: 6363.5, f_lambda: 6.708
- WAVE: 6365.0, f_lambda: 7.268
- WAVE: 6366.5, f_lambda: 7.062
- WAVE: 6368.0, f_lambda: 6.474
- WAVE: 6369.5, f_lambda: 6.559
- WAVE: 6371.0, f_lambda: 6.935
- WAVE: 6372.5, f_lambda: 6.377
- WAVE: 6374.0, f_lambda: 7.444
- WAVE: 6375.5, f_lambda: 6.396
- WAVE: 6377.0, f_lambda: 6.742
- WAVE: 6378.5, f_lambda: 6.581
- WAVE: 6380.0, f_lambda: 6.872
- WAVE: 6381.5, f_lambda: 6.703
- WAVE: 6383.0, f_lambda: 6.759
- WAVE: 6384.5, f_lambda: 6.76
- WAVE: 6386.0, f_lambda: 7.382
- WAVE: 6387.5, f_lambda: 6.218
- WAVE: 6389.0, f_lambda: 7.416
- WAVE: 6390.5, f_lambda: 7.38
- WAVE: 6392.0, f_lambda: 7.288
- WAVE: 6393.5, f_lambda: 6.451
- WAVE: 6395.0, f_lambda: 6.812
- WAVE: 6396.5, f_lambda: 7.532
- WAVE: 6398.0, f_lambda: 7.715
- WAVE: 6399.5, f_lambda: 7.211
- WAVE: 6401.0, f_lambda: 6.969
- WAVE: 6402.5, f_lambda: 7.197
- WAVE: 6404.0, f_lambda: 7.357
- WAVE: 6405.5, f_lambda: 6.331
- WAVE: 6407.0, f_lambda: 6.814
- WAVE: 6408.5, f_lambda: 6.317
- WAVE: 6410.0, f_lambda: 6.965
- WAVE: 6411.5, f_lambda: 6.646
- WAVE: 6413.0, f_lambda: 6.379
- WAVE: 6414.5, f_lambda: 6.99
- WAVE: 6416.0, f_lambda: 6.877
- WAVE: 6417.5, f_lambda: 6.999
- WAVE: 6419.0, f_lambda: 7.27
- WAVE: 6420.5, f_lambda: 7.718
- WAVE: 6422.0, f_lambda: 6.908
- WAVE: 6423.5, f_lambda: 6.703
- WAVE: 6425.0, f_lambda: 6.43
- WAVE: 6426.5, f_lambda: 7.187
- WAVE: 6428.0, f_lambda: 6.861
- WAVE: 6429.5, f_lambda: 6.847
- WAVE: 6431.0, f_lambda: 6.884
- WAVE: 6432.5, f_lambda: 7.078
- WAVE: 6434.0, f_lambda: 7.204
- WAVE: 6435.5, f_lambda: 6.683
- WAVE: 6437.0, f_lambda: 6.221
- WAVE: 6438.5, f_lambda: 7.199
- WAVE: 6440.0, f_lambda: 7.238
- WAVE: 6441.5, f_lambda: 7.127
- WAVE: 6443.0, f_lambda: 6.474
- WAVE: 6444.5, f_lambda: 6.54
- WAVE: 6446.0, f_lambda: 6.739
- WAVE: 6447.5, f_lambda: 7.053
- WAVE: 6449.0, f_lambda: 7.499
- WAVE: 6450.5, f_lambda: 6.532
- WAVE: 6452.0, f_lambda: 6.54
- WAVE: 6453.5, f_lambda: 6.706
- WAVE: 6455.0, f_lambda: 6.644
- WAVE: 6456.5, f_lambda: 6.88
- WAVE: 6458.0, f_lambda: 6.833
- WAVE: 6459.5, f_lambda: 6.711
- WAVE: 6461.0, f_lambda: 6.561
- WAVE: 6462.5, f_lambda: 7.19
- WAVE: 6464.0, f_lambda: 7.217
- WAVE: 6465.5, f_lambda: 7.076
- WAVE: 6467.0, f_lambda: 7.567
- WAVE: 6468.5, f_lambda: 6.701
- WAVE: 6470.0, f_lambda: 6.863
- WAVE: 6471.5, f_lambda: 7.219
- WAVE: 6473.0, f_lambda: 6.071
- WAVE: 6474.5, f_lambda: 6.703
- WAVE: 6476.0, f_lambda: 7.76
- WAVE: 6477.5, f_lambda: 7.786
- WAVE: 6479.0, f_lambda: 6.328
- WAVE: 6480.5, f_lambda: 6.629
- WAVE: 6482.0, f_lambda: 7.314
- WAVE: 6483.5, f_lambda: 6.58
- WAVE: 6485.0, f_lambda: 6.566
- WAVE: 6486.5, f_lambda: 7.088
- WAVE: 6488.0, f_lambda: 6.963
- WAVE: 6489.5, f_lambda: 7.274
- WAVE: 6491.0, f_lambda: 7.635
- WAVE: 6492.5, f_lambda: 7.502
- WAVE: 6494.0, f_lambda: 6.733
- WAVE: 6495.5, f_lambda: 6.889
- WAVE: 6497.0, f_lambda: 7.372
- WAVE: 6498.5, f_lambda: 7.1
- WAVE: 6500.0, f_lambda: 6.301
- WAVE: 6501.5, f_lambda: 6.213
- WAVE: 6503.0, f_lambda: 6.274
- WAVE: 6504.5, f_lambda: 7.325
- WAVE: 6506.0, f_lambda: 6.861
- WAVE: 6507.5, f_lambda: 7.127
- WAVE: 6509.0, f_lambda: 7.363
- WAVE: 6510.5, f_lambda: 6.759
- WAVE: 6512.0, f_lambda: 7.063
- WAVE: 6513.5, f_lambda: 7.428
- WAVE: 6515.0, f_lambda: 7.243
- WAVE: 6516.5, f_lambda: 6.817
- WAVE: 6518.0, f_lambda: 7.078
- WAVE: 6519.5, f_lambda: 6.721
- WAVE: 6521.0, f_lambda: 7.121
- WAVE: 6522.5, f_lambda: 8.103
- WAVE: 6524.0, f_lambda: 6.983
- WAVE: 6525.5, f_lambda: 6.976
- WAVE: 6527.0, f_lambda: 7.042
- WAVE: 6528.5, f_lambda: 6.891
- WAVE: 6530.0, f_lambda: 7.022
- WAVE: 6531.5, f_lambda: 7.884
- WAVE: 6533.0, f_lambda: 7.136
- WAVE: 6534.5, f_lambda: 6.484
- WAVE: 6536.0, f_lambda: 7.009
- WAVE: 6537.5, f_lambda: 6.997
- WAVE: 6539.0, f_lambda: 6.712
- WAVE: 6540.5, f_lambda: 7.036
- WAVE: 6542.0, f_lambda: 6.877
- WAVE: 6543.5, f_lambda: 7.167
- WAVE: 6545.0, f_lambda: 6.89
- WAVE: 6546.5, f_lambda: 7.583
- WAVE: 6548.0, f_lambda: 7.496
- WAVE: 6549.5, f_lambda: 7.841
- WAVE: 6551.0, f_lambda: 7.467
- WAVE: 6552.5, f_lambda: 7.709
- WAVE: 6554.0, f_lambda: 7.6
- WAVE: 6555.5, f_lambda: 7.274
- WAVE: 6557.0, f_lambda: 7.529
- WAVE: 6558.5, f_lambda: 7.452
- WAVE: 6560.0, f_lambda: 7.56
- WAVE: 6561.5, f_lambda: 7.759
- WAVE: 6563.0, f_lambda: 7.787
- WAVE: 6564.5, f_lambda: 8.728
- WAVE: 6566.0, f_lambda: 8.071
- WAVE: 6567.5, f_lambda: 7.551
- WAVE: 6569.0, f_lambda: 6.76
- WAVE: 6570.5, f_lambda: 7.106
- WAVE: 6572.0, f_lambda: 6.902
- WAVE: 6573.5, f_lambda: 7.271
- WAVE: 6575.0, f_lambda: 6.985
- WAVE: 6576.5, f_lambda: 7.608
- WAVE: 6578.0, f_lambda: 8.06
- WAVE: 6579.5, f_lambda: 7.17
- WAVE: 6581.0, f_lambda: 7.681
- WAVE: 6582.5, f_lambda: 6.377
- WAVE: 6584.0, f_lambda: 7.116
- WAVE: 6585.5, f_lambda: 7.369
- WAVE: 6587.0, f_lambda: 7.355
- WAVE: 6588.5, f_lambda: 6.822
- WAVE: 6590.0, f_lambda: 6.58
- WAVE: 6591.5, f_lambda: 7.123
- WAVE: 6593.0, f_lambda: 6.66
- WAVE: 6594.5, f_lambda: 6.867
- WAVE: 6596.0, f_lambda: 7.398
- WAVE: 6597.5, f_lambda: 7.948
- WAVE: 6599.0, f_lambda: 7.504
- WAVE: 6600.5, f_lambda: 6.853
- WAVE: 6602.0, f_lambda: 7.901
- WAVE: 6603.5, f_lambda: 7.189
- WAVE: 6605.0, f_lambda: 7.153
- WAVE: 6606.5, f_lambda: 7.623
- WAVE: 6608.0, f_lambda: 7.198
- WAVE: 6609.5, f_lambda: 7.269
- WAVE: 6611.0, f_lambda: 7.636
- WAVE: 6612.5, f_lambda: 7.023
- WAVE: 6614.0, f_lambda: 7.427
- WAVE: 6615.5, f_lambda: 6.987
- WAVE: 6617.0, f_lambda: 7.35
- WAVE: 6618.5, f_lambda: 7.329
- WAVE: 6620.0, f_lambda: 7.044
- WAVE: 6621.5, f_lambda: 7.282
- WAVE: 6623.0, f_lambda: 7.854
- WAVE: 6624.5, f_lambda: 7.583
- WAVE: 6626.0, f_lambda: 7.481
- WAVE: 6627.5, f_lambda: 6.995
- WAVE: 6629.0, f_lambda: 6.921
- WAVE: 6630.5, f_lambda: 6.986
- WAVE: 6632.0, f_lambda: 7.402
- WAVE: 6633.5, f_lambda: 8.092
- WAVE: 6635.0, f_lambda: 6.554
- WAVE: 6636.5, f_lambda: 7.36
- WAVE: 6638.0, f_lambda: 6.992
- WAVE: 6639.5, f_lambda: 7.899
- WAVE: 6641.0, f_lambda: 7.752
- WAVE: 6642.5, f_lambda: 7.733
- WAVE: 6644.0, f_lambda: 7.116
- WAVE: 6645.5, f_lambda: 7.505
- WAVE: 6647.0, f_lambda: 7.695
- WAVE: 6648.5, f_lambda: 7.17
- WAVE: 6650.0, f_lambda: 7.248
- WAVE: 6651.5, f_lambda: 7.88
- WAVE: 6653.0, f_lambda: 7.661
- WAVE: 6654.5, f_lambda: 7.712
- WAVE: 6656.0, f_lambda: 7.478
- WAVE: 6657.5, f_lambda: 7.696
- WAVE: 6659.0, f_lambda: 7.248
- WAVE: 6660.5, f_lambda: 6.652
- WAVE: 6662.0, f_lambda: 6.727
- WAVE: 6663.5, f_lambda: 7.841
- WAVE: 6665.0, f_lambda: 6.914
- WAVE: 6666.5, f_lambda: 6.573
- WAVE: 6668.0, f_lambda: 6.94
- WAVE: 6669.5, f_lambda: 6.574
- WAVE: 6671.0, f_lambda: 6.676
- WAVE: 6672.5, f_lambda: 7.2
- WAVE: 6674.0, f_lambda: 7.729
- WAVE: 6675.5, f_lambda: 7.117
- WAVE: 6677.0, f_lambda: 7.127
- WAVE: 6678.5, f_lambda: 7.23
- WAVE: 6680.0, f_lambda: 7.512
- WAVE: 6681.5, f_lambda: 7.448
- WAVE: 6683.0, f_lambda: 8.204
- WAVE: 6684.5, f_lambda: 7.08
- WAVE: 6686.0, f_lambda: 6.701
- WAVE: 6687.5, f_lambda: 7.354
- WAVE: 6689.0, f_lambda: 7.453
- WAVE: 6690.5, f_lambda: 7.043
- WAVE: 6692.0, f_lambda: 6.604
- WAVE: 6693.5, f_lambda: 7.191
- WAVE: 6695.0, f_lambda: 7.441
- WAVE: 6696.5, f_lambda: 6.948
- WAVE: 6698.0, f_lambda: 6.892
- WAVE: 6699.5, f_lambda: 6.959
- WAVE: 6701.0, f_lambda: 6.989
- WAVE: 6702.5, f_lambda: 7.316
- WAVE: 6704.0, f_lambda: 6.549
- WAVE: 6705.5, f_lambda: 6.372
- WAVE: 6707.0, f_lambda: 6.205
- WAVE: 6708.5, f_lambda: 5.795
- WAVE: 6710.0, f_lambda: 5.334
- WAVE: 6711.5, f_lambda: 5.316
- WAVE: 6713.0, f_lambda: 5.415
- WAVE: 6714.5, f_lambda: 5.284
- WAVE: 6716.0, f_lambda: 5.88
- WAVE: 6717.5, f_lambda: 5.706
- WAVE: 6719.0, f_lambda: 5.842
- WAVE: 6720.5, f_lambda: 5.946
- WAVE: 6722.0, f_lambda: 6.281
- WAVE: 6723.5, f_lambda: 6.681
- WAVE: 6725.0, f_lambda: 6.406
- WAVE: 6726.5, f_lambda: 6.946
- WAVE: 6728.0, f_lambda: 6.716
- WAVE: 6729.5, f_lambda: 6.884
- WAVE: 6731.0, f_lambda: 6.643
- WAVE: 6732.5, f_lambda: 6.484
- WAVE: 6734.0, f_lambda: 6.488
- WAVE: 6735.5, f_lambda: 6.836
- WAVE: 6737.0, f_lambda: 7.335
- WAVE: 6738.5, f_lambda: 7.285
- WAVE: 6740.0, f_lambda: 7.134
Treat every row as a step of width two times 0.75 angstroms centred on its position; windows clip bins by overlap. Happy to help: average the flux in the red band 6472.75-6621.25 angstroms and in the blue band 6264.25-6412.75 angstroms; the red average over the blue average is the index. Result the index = 1.04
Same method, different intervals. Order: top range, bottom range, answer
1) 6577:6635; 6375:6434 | 1.05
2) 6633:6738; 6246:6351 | 1.00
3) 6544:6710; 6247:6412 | 1.05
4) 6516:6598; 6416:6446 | 1.05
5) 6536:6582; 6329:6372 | 1.08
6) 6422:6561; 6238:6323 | 1.02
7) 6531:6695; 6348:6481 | 1.06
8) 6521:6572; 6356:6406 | 1.06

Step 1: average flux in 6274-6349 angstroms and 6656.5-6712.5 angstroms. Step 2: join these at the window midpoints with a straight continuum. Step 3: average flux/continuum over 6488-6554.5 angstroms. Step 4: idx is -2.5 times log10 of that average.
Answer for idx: -0.03 mag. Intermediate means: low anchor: 6.9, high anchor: 6.94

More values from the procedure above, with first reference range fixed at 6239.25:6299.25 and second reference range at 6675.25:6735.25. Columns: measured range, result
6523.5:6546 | -0.048 mag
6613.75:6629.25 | -0.097 mag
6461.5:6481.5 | -0.042 mag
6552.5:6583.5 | -0.118 mag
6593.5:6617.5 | -0.100 mag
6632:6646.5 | -0.120 mag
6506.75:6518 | -0.061 mag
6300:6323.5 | -0.051 mag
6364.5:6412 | -0.021 mag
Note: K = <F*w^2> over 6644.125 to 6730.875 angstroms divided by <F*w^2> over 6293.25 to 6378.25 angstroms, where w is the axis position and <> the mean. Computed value 1.10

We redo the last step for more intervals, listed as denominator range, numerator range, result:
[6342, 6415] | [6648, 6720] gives 1.10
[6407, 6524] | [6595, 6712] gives 1.10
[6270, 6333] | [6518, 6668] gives 1.16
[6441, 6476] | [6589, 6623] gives 1.11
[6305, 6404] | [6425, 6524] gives 1.04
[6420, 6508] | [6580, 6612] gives 1.09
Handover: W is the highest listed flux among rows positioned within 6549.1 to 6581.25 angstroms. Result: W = 8.728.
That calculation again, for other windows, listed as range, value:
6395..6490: 7.786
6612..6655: 8.092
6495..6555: 8.103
